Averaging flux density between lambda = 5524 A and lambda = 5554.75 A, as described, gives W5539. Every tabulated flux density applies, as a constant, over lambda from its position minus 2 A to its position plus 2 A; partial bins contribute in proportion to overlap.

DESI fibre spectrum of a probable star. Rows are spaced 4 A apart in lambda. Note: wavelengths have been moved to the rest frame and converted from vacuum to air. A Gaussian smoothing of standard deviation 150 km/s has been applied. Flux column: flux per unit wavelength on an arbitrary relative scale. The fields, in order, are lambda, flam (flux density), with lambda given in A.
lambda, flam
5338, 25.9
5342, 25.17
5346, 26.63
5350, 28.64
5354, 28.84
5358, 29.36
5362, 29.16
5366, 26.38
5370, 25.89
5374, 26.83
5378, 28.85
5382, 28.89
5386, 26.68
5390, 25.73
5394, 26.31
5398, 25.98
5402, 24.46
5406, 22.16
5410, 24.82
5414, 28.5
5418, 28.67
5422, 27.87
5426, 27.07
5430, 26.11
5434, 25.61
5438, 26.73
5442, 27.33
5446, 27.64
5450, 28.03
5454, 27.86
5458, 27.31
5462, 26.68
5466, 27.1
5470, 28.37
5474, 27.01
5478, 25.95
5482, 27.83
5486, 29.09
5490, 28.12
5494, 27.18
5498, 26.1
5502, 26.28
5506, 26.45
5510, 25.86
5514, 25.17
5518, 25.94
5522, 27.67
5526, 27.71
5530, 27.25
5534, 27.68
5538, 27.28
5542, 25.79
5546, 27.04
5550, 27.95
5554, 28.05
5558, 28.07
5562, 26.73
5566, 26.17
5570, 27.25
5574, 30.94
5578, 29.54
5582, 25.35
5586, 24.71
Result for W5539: 27.3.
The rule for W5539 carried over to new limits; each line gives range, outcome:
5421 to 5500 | 27.2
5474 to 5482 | 26.7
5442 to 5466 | 27.5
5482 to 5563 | 27.1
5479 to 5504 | 27.4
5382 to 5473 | 26.7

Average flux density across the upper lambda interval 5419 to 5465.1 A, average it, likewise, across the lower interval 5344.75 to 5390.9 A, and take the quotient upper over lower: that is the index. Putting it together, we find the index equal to 0.98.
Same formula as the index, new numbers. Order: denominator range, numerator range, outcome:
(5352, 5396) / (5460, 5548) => 0.98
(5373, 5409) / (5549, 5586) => 1.06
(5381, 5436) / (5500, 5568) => 1.02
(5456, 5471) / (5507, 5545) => 0.98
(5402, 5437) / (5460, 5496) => 1.05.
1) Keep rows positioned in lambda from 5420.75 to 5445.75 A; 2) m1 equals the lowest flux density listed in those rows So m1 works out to 25.61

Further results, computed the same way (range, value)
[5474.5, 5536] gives 25.17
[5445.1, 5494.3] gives 25.95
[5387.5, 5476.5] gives 22.16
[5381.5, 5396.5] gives 25.73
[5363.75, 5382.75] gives 25.89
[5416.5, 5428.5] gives 27.07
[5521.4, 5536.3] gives 27.25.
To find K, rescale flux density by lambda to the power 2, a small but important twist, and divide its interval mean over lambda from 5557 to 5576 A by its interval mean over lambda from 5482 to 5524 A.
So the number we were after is 1.1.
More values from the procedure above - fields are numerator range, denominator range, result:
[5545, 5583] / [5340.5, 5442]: 1.10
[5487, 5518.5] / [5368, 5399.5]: 1.03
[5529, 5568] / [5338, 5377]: 1.07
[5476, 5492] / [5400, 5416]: 1.14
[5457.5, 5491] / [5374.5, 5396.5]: 1.04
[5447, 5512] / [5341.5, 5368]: 1.02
